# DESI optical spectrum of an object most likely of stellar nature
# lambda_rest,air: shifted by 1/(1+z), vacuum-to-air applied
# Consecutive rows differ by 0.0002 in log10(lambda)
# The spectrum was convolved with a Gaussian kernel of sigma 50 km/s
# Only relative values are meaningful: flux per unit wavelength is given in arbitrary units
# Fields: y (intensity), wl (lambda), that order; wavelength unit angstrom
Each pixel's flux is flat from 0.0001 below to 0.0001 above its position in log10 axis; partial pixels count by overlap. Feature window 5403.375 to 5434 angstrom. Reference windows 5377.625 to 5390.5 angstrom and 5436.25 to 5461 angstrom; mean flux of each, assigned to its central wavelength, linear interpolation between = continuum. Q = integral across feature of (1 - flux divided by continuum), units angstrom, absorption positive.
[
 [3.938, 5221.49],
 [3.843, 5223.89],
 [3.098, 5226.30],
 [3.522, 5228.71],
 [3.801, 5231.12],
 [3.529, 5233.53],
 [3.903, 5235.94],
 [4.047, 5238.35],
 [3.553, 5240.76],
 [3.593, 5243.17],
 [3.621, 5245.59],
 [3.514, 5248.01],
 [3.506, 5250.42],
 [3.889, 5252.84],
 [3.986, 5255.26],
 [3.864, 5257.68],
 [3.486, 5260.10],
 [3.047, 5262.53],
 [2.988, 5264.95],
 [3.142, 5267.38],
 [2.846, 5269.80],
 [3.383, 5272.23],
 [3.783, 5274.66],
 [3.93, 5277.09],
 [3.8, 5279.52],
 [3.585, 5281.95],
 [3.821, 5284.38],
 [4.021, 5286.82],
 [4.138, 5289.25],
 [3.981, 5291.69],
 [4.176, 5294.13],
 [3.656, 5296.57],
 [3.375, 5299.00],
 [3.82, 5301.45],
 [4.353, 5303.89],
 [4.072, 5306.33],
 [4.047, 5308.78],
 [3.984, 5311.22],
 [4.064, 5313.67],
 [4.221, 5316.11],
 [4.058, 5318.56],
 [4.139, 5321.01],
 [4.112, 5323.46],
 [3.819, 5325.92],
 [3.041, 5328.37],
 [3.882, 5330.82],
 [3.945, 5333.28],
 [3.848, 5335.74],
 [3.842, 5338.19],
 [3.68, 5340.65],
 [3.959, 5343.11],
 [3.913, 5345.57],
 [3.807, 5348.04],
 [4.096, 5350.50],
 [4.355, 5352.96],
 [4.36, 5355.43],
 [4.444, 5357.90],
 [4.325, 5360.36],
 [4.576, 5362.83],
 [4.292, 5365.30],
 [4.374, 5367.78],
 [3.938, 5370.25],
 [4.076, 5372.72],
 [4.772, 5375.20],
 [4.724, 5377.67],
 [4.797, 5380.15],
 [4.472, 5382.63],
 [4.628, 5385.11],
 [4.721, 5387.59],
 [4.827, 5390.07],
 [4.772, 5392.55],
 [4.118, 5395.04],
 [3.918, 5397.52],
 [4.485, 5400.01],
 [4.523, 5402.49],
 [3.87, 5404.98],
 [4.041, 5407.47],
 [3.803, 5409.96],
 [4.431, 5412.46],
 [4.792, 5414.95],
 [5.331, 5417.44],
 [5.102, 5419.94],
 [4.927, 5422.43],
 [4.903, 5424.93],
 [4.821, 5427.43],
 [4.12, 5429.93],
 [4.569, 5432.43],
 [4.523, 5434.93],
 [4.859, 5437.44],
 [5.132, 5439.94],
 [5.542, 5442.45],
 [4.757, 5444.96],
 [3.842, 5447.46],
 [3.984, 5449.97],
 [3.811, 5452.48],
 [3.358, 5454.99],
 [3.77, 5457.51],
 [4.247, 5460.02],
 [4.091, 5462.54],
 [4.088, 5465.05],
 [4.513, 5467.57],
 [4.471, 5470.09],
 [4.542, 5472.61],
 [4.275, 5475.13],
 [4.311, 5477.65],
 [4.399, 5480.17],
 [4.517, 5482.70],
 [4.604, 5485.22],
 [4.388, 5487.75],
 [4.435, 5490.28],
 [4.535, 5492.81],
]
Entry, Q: -0.5 angstrom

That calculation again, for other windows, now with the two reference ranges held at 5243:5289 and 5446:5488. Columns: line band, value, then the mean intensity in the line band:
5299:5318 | -1.7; 4.03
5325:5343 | 0.2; 3.74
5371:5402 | -4.5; 4.52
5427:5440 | -1.7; 4.62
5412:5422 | -2.3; 4.96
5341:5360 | -1.4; 4.12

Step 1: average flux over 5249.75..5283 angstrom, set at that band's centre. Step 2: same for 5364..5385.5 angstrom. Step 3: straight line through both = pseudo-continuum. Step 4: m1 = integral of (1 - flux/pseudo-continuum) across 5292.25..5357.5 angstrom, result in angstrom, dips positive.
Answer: 1.0 angstrom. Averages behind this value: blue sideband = 3.52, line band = 3.95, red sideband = 4.44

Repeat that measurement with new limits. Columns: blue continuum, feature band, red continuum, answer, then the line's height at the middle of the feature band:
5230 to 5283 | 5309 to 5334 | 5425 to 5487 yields -0.6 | 3.85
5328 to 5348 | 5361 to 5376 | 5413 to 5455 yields -1.0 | 4.07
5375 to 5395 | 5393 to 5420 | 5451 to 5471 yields 0.6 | 4.49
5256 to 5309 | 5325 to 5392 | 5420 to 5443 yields 0.9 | 4.26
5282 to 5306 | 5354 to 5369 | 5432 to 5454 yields -0.7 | 4.2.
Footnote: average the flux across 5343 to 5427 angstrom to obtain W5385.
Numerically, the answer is 4.44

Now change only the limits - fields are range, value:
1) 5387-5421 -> 4.47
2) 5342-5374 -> 4.19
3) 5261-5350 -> 3.79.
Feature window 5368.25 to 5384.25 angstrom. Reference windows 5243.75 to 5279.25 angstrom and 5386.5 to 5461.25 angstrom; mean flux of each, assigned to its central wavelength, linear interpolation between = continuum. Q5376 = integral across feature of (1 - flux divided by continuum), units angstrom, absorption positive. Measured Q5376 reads -1.1 angstrom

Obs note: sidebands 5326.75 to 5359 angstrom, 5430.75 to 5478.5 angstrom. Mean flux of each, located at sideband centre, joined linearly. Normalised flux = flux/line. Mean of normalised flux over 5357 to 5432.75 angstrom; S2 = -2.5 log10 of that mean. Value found -0.09 mag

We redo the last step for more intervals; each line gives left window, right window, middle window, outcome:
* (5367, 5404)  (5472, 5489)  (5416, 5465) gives -0.01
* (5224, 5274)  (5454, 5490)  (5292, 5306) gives -0.06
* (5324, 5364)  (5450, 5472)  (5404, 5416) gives -0.04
